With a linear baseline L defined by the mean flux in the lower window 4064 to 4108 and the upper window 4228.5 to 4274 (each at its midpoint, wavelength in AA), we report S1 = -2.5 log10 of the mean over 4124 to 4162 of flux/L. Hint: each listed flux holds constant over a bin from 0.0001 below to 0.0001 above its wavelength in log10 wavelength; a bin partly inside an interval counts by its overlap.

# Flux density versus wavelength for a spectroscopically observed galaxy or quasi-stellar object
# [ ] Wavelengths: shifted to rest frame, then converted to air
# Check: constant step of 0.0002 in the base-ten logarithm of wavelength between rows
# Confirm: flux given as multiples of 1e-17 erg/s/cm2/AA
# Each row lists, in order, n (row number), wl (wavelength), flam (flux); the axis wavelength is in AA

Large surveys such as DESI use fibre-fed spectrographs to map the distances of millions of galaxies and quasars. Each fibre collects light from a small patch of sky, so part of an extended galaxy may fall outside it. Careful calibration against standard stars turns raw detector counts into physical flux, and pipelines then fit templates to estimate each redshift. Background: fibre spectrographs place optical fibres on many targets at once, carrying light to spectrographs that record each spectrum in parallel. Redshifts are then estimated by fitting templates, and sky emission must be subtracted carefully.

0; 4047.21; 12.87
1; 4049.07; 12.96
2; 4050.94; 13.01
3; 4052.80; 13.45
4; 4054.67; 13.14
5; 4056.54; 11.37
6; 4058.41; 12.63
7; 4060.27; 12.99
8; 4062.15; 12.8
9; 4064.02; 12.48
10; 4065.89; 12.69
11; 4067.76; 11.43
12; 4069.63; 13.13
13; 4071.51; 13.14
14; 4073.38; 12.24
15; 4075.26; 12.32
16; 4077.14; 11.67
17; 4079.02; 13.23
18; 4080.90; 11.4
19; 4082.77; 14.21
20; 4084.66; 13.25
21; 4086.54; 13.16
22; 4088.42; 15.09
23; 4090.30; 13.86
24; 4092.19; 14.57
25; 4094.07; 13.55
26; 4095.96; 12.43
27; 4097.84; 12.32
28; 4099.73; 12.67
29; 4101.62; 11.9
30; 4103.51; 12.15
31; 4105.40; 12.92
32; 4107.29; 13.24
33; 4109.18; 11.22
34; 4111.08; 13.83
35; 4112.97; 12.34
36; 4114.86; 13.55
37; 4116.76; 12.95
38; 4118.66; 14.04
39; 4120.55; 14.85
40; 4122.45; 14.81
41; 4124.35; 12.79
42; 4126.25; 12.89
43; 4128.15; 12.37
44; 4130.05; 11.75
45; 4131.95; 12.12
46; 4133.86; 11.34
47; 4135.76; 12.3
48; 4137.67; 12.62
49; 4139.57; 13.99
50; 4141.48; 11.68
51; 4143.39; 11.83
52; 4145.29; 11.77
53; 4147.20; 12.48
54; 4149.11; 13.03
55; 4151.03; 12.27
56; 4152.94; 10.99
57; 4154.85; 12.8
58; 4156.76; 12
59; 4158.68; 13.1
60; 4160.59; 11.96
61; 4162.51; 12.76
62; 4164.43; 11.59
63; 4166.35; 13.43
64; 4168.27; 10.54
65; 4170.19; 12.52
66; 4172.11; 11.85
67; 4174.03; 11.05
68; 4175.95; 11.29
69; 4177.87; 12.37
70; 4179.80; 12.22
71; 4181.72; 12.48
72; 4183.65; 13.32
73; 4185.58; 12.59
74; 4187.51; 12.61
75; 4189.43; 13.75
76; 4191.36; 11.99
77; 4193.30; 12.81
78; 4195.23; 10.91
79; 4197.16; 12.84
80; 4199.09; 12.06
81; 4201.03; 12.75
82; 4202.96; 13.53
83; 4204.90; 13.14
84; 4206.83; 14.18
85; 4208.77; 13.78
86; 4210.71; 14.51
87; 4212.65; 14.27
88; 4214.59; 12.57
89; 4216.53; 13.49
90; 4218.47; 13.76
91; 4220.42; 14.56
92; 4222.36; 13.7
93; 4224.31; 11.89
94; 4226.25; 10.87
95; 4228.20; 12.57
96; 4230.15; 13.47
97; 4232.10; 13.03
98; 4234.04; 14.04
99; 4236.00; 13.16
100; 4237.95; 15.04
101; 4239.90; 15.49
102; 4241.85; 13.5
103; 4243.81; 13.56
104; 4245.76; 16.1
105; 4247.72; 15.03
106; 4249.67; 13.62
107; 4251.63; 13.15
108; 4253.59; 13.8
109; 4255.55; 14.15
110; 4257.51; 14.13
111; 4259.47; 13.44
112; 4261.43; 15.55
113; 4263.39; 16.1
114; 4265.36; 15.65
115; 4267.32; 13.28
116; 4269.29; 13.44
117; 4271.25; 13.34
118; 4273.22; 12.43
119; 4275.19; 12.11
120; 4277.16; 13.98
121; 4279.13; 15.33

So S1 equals 0.08 mag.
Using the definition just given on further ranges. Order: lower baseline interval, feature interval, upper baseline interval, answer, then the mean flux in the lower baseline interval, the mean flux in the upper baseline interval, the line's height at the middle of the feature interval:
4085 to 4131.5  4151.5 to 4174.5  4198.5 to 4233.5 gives 0.10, 13.1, 13.3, 13.2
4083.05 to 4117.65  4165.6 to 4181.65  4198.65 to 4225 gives 0.12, 13.1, 13.5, 13.3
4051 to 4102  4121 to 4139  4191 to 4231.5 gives 0.02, 12.9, 13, 12.9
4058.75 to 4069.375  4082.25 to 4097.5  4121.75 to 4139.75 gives -0.09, 12.5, 12.6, 12.6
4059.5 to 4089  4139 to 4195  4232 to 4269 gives 0.11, 12.8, 14.3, 13.6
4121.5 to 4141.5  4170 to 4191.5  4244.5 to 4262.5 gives 0.08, 12.6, 14.3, 13.3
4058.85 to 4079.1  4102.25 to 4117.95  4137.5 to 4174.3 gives -0.03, 12.5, 12.2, 12.4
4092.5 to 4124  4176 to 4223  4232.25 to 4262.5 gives 0.06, 13.1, 14.2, 13.8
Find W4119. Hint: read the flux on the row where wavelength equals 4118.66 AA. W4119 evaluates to 14.04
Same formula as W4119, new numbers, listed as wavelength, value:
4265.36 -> 15.65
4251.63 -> 13.15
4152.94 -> 10.99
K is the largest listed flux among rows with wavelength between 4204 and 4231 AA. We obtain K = 14.56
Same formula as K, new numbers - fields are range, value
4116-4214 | 14.85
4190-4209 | 14.18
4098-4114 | 13.83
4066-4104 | 15.09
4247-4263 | 15.55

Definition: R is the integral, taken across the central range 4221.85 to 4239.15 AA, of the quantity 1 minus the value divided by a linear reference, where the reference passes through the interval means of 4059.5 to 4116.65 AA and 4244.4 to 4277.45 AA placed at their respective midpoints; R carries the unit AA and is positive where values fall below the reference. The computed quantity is 0.9 AA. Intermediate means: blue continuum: 12.9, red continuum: 14.1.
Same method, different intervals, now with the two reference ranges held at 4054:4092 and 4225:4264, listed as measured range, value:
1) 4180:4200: 1.6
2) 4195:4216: 0.7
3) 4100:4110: 0.6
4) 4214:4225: 0.3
